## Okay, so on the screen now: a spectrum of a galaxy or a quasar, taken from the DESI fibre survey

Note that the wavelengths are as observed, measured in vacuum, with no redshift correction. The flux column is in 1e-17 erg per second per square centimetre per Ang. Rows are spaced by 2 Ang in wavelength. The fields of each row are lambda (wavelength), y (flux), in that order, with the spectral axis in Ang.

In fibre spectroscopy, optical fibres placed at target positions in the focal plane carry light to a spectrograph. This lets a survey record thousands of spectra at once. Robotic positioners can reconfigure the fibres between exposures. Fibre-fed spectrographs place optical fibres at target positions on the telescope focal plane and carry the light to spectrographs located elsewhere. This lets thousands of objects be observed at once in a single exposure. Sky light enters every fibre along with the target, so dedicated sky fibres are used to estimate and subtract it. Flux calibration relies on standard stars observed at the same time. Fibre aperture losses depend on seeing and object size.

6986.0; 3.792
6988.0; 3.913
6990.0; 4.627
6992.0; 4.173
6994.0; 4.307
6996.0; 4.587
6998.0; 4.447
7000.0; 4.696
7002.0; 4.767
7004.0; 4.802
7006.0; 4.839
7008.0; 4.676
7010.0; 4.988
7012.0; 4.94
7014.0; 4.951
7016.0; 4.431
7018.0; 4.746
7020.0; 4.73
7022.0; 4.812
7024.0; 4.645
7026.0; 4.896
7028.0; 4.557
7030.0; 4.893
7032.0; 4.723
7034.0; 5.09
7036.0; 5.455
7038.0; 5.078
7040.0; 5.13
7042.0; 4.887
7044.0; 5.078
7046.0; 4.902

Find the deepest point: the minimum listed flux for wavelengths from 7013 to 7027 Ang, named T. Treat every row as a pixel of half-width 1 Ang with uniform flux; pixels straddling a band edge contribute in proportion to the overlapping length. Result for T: 4.431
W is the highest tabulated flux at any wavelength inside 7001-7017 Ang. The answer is 4.988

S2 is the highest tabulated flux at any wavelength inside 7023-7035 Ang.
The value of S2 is 5.09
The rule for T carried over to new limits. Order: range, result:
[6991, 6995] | 4.173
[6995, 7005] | 4.447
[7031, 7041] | 4.723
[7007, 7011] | 4.676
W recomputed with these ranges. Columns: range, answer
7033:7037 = 5.455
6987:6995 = 4.627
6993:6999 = 4.587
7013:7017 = 4.951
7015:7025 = 4.812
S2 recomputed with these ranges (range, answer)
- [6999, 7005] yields 4.802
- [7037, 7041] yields 5.13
